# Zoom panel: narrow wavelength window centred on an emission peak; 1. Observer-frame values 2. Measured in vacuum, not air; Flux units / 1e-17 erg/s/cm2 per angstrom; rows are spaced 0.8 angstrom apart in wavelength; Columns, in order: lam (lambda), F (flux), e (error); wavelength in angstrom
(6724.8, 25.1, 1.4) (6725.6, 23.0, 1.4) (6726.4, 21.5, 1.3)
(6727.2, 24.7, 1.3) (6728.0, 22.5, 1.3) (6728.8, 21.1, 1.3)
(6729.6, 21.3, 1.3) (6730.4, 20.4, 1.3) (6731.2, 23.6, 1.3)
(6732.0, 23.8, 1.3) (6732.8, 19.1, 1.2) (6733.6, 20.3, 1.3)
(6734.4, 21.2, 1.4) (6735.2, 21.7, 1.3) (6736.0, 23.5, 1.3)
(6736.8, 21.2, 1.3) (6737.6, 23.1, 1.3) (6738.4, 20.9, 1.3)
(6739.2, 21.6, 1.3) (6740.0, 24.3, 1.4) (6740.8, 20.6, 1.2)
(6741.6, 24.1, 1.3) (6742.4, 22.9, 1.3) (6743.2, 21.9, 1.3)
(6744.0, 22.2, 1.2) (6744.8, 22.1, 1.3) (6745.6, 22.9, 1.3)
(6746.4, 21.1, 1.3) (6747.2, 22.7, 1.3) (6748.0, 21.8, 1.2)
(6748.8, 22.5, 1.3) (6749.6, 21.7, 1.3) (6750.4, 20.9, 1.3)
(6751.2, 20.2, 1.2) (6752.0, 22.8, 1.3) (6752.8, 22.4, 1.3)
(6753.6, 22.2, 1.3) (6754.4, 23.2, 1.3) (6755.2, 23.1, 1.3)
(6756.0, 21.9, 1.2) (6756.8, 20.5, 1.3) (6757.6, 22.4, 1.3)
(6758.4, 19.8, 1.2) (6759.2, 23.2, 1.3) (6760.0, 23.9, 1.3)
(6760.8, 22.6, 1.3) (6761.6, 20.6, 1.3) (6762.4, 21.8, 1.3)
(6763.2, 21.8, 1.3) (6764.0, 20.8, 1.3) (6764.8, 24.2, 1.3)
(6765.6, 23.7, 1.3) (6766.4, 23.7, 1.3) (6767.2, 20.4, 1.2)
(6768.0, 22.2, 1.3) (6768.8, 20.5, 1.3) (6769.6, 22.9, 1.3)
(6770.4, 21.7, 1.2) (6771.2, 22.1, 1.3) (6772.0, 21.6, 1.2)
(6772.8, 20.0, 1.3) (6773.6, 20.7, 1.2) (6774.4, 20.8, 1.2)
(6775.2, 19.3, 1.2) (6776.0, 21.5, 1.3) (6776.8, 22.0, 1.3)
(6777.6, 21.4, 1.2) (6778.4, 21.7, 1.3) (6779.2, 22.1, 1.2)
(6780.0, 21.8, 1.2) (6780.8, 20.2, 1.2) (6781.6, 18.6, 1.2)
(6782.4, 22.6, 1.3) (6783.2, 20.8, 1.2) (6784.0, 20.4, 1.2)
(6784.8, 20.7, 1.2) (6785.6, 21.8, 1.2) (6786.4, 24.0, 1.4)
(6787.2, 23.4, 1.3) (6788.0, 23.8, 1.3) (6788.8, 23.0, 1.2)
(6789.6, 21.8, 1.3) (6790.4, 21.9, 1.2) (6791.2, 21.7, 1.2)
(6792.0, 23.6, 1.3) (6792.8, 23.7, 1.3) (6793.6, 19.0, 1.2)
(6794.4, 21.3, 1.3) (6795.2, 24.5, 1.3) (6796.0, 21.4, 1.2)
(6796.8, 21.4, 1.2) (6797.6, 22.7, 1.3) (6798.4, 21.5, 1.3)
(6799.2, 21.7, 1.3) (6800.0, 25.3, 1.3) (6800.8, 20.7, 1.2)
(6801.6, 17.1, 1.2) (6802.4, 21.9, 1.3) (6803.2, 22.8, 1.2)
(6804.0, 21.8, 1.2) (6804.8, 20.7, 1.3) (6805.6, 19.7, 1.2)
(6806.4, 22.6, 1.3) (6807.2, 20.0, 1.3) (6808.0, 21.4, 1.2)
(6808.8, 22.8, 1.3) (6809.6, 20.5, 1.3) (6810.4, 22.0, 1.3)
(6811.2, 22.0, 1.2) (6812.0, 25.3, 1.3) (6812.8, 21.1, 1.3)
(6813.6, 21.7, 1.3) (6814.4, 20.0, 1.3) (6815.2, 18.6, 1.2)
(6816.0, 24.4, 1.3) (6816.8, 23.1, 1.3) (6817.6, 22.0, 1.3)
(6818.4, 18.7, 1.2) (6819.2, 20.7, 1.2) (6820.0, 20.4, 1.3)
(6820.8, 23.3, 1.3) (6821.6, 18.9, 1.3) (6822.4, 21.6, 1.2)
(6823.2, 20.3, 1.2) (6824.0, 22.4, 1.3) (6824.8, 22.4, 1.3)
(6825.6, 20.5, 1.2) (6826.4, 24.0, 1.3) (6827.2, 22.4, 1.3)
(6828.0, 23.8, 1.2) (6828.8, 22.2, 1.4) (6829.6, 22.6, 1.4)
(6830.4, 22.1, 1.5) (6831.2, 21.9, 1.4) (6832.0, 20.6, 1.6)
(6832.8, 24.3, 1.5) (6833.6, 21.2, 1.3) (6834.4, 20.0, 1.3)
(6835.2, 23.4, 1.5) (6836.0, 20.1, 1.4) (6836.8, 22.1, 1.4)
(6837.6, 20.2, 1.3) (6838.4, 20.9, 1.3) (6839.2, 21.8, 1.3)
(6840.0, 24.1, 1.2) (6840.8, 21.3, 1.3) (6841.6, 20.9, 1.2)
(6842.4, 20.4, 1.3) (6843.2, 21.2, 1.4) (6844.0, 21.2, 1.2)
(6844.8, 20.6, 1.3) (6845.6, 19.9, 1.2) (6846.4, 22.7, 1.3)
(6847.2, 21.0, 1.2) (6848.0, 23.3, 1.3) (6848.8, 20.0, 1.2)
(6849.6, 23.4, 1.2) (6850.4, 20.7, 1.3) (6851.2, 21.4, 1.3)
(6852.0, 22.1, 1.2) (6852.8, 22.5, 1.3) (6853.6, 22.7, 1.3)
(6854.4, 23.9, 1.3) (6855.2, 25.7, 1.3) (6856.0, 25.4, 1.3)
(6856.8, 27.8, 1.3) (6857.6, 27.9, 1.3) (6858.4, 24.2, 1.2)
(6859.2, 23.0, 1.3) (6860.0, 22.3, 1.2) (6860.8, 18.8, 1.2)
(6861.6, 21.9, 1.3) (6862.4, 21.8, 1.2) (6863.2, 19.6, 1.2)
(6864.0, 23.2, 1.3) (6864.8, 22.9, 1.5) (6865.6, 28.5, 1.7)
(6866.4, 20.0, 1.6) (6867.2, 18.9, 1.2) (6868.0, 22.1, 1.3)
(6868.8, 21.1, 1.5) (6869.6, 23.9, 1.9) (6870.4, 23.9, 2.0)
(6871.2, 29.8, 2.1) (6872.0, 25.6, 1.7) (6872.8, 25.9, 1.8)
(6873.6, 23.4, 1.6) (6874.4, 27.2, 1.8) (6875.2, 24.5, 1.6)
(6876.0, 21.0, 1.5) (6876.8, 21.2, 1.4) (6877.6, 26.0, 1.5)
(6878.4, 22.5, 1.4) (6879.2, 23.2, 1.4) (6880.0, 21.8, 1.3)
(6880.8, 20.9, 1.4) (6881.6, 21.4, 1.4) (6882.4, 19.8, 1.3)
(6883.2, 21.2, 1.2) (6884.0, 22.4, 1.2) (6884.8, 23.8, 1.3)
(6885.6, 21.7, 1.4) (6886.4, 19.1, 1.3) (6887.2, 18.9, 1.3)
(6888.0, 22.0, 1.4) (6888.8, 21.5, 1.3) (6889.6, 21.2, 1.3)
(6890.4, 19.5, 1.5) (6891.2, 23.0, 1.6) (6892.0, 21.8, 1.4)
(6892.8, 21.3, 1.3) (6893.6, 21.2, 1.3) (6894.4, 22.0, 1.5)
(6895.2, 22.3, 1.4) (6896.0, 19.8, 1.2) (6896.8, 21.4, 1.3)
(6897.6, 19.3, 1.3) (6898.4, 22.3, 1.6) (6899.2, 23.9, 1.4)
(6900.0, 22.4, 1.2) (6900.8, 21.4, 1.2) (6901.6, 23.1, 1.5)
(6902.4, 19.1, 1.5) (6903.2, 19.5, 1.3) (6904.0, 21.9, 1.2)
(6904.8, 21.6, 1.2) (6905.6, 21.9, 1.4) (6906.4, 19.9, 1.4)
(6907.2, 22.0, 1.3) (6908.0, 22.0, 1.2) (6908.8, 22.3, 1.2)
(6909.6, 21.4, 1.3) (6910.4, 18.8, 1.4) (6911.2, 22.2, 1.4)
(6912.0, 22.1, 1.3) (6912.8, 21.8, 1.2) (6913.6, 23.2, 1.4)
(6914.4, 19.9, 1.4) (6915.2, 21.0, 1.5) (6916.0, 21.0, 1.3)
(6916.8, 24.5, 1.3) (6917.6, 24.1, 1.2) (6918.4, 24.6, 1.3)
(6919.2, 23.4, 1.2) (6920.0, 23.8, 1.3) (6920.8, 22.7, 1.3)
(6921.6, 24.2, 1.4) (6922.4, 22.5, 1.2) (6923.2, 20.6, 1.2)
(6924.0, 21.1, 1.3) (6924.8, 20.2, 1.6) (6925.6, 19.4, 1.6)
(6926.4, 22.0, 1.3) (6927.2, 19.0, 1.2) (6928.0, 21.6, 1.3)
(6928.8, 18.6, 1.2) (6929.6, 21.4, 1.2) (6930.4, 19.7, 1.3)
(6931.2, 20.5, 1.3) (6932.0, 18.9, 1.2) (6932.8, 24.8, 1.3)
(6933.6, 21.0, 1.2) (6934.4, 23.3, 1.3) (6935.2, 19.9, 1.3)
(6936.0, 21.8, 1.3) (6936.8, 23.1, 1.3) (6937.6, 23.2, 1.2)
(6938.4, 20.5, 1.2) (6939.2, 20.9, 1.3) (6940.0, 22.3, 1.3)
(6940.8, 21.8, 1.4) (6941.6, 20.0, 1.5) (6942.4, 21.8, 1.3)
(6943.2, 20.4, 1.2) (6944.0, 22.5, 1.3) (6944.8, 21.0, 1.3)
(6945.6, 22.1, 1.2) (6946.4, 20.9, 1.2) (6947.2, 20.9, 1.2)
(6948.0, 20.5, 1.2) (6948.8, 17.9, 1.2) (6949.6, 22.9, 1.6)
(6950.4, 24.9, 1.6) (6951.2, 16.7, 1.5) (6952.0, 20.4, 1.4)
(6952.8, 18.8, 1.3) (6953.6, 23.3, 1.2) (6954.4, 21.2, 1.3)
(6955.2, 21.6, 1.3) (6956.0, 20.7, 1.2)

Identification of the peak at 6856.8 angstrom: [S II] 6716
